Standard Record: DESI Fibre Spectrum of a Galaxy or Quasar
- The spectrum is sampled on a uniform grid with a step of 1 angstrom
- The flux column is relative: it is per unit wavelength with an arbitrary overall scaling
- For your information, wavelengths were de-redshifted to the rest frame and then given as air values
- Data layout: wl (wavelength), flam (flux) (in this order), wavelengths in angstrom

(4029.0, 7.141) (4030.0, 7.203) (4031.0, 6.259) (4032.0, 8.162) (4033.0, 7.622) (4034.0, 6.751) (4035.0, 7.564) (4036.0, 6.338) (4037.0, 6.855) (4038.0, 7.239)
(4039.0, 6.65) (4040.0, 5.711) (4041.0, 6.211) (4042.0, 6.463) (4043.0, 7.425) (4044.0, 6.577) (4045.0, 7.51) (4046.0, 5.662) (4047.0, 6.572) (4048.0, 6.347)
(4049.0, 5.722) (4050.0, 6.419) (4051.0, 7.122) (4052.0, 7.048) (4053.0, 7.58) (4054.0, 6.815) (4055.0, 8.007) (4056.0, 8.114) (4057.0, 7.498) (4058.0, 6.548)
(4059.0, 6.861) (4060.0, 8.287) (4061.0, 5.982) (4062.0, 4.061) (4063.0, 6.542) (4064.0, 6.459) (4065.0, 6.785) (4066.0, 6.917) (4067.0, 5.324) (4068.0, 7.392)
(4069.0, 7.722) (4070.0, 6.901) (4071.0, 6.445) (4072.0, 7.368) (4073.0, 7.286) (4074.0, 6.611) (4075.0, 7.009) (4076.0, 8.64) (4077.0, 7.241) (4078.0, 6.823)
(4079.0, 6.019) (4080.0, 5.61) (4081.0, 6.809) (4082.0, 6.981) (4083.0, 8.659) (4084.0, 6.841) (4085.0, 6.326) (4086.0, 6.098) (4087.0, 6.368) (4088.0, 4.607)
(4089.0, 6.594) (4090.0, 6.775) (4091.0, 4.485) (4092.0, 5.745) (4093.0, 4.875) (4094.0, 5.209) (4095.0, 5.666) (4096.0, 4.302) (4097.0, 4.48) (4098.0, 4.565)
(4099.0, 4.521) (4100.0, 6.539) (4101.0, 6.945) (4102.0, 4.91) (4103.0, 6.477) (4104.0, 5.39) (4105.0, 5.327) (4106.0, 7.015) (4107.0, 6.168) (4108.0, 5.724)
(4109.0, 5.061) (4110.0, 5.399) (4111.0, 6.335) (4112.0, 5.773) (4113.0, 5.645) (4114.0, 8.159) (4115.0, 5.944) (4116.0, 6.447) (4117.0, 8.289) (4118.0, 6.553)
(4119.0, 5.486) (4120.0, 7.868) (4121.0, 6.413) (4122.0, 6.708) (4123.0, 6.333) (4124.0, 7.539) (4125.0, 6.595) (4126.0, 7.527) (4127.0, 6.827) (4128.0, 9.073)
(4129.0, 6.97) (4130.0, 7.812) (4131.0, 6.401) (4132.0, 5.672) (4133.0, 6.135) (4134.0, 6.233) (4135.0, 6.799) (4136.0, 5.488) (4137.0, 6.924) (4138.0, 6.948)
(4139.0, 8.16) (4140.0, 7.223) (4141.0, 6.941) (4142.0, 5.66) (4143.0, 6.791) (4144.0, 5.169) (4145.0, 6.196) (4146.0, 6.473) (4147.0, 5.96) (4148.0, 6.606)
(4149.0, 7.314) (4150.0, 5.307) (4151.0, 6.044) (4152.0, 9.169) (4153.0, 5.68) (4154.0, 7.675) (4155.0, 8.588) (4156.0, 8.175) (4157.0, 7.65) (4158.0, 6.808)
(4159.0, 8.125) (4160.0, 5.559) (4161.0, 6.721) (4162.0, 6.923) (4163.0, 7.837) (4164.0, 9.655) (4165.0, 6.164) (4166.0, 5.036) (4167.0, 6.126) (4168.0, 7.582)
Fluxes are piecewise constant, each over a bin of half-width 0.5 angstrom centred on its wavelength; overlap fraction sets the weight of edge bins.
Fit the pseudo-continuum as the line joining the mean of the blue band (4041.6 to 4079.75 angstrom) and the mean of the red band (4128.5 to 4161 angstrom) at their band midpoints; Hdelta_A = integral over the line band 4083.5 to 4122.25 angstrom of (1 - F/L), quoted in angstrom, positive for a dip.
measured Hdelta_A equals 4.9 angstrom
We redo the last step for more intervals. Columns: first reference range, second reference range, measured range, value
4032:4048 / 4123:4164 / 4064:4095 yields 1.34 angstrom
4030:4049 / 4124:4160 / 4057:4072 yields 0.32 angstrom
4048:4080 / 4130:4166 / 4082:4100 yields 2.98 angstrom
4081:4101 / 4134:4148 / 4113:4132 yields -2.19 angstrom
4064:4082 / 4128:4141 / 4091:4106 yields 3.22 angstrom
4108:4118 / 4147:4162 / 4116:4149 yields -0.45 angstrom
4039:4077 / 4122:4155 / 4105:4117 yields 1.02 angstrom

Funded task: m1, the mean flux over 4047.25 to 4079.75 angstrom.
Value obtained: 6.86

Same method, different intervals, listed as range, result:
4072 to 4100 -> 6.15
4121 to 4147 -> 6.72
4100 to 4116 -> 6.05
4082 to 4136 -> 6.24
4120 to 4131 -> 7.18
